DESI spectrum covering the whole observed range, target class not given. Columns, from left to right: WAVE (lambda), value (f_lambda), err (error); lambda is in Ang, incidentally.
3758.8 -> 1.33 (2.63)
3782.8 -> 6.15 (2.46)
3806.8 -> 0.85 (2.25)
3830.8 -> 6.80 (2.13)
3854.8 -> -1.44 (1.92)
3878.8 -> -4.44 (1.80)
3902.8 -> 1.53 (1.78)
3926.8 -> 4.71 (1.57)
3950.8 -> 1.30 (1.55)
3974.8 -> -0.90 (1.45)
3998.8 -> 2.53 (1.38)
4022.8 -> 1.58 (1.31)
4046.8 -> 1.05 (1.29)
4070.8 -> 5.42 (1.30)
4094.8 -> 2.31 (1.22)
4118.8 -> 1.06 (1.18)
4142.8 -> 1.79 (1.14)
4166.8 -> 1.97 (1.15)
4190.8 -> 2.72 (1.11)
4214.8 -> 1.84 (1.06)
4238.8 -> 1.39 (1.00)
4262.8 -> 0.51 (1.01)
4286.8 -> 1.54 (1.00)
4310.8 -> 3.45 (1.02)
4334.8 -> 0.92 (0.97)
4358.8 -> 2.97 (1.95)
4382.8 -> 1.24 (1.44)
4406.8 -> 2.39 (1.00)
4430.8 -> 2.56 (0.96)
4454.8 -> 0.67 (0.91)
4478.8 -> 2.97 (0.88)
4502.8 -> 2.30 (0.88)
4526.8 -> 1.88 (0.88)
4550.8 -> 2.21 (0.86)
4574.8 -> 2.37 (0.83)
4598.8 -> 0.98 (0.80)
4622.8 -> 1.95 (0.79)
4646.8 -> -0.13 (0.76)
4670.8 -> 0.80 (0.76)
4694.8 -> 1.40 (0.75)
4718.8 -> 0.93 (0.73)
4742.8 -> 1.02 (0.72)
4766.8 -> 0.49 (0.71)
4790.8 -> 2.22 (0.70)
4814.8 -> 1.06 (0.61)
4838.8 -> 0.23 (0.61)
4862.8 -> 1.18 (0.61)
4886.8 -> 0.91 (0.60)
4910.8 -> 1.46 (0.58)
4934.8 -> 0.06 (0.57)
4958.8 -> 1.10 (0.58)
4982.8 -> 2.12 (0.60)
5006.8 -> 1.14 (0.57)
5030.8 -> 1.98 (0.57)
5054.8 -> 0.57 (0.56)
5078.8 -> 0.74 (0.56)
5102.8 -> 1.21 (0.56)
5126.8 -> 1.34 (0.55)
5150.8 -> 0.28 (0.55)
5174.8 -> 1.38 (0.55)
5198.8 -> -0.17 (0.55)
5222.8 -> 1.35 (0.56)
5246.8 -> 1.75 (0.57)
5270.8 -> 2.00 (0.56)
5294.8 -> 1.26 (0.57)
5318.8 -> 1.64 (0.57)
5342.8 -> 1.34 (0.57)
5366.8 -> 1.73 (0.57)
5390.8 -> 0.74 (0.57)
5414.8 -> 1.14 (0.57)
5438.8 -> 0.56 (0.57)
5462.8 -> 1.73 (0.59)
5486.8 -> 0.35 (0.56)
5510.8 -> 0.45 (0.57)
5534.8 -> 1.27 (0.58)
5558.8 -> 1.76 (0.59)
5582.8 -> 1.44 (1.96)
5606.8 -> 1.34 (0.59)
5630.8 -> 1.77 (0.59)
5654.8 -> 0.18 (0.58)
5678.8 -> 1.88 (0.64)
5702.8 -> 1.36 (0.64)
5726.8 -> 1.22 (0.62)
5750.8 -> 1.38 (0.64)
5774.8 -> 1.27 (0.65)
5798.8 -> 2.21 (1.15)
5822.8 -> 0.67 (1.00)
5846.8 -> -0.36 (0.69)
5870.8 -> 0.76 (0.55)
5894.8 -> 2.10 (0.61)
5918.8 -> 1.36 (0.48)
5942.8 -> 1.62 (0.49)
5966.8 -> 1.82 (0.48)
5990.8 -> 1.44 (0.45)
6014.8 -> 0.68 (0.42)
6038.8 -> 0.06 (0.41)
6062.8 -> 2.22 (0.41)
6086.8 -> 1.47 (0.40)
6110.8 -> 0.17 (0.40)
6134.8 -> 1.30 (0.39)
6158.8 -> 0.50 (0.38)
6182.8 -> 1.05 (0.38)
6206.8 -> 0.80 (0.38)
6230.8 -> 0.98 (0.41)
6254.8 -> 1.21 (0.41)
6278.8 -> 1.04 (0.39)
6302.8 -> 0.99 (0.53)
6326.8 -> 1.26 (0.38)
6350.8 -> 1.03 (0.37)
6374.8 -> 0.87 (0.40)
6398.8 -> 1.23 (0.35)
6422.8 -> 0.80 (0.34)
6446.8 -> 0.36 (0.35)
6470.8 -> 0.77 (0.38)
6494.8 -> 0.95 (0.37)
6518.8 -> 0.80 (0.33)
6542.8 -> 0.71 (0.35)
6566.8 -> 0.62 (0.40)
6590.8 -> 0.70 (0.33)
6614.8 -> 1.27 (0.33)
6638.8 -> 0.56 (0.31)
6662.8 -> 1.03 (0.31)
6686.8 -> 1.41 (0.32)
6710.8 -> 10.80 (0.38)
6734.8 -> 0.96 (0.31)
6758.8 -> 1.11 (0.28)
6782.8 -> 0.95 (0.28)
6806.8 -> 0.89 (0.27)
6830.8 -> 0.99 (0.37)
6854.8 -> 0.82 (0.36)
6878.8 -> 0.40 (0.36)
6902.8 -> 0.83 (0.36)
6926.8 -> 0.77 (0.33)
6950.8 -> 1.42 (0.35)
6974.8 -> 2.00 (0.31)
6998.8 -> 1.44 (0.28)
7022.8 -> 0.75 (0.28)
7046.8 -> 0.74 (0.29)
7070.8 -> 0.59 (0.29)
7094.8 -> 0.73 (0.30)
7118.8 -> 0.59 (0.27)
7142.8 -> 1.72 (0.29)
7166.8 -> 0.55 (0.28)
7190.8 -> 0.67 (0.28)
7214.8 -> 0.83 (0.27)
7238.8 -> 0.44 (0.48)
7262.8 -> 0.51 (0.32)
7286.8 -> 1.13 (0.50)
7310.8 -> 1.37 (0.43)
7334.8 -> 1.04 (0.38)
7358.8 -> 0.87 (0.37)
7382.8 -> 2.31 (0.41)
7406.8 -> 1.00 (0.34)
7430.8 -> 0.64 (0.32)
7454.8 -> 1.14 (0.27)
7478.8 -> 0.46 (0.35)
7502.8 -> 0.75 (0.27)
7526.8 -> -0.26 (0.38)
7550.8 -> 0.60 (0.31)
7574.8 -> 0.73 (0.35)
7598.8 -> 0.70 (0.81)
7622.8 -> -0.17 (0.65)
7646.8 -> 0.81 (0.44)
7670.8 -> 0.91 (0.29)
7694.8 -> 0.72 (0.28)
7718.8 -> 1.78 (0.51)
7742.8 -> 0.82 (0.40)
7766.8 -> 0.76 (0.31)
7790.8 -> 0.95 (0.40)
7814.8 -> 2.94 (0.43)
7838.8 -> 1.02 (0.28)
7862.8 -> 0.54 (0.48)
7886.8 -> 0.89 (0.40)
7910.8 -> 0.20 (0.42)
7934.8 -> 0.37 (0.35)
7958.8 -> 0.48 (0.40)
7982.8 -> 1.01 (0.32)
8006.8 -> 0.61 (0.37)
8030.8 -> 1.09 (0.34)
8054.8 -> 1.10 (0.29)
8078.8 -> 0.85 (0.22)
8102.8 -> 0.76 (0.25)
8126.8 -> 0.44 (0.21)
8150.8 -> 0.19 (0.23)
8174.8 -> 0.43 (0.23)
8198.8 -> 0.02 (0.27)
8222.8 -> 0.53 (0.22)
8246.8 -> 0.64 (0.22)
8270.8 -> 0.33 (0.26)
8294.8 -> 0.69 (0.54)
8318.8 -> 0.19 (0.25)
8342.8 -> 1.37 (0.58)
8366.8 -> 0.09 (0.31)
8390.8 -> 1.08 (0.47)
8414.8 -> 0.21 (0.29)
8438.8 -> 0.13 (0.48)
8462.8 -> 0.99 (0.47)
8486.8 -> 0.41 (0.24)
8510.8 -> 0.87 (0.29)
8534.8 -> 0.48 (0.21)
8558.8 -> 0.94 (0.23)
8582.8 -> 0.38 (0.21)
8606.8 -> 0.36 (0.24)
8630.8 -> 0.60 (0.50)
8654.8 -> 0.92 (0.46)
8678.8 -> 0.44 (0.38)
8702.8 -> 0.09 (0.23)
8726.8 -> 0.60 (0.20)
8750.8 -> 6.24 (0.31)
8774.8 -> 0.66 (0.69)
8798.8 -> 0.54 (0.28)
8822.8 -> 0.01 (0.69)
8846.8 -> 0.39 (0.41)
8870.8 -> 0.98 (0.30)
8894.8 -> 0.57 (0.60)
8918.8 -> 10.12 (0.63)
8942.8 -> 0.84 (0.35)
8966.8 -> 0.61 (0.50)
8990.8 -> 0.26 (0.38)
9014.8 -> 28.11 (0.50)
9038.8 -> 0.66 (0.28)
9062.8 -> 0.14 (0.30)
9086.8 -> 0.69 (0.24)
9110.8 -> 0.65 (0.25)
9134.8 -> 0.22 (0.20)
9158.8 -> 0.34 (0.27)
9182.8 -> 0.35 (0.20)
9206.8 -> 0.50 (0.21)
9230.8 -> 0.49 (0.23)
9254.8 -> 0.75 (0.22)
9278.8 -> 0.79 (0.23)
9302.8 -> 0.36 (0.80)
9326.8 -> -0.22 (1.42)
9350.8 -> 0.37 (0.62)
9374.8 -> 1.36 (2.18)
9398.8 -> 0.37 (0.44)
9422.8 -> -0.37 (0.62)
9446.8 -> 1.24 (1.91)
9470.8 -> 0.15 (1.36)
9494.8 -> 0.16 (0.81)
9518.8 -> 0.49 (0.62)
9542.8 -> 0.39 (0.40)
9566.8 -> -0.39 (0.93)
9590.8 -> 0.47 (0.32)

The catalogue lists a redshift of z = 0.80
